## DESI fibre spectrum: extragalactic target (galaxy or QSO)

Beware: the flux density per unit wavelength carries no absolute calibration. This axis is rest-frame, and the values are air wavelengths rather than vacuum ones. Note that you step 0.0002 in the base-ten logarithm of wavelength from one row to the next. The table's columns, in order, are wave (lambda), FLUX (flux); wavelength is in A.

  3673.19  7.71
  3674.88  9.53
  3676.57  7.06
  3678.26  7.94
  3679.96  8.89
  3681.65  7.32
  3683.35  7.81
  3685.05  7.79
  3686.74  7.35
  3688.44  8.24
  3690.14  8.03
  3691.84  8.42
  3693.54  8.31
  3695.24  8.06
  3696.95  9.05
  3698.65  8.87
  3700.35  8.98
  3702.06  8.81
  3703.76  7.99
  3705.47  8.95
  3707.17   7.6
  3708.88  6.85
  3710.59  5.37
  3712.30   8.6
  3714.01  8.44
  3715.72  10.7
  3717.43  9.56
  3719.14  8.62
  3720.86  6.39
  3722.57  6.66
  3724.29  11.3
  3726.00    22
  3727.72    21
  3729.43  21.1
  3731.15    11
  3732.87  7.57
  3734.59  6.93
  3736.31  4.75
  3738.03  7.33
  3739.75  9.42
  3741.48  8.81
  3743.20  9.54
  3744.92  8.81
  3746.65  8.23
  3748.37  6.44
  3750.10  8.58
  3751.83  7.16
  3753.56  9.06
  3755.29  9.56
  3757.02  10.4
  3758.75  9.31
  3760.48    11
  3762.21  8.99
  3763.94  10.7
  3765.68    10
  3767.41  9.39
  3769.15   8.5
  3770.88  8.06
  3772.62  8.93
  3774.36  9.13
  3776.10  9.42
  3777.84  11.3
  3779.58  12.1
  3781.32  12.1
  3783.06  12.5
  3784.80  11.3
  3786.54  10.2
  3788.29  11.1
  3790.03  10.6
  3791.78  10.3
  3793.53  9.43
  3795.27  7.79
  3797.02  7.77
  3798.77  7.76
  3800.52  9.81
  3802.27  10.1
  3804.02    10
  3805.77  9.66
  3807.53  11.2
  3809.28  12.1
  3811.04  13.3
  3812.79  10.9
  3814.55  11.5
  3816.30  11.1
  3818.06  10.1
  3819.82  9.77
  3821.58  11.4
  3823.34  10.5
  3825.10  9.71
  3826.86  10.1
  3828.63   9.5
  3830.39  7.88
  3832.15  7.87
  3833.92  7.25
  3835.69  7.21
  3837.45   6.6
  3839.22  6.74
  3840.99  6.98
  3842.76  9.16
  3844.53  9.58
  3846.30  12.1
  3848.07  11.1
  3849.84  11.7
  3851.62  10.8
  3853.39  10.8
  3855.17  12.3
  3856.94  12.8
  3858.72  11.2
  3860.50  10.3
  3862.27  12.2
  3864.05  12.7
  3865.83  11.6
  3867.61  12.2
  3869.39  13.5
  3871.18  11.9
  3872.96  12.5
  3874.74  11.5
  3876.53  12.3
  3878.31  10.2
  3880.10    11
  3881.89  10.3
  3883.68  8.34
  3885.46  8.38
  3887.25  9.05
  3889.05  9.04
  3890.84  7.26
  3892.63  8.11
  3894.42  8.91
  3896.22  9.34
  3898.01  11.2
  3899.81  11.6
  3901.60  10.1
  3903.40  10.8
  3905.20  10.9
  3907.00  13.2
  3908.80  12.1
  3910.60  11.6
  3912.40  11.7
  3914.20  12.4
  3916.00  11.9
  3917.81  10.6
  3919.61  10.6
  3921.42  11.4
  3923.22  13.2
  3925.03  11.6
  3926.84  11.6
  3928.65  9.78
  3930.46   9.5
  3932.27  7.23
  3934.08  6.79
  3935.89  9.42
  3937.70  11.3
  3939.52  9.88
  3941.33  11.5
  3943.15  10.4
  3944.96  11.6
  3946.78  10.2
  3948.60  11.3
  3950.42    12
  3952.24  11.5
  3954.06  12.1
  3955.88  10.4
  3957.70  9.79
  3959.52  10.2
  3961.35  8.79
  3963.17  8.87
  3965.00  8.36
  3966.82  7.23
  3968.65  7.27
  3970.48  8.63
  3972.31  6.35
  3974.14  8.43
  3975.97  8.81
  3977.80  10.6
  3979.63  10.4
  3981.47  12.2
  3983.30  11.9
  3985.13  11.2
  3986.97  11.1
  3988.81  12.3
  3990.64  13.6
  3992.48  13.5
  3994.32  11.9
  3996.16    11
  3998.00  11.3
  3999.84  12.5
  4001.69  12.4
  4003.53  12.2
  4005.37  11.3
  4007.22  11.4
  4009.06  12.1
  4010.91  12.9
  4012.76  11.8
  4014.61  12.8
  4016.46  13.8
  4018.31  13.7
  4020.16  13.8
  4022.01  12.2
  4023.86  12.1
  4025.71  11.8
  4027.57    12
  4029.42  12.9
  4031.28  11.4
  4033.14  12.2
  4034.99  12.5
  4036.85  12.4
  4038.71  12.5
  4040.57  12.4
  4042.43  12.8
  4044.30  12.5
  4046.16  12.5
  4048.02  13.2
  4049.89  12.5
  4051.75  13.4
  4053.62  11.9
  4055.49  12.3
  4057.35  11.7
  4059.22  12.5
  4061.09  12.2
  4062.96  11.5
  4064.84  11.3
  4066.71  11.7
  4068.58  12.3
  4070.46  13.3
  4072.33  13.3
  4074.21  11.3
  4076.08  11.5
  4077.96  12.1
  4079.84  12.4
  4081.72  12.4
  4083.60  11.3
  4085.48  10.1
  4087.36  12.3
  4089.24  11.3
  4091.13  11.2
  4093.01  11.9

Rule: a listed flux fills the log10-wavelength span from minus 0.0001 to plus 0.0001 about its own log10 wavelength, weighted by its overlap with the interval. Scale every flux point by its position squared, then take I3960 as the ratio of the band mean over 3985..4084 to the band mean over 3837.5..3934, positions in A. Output 1.2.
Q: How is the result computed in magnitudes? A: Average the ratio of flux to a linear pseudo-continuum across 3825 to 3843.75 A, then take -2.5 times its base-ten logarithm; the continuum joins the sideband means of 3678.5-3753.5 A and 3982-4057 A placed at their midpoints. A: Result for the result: 0.277 mag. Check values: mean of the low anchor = 9.1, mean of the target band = 8.03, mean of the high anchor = 12.3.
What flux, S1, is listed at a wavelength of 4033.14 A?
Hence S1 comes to 12.2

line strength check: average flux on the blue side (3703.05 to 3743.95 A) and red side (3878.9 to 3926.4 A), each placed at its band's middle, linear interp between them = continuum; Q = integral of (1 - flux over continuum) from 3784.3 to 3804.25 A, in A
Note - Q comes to 1.0 A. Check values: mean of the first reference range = 9.86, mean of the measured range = 9.64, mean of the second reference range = 10.6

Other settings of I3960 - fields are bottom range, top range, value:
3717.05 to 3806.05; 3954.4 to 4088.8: 1.33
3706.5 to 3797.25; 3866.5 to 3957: 1.19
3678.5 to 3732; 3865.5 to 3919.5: 1.24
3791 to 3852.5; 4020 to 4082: 1.43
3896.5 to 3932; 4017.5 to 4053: 1.19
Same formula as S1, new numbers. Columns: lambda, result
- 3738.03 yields 7.33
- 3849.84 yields 11.7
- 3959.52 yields 10.2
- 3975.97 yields 8.81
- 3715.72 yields 10.7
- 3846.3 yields 12.1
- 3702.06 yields 8.81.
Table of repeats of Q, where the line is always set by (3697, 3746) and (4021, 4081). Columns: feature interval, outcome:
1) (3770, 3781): 0.2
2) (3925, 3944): 2.6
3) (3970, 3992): 2.2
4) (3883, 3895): 2.8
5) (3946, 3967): 2.5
